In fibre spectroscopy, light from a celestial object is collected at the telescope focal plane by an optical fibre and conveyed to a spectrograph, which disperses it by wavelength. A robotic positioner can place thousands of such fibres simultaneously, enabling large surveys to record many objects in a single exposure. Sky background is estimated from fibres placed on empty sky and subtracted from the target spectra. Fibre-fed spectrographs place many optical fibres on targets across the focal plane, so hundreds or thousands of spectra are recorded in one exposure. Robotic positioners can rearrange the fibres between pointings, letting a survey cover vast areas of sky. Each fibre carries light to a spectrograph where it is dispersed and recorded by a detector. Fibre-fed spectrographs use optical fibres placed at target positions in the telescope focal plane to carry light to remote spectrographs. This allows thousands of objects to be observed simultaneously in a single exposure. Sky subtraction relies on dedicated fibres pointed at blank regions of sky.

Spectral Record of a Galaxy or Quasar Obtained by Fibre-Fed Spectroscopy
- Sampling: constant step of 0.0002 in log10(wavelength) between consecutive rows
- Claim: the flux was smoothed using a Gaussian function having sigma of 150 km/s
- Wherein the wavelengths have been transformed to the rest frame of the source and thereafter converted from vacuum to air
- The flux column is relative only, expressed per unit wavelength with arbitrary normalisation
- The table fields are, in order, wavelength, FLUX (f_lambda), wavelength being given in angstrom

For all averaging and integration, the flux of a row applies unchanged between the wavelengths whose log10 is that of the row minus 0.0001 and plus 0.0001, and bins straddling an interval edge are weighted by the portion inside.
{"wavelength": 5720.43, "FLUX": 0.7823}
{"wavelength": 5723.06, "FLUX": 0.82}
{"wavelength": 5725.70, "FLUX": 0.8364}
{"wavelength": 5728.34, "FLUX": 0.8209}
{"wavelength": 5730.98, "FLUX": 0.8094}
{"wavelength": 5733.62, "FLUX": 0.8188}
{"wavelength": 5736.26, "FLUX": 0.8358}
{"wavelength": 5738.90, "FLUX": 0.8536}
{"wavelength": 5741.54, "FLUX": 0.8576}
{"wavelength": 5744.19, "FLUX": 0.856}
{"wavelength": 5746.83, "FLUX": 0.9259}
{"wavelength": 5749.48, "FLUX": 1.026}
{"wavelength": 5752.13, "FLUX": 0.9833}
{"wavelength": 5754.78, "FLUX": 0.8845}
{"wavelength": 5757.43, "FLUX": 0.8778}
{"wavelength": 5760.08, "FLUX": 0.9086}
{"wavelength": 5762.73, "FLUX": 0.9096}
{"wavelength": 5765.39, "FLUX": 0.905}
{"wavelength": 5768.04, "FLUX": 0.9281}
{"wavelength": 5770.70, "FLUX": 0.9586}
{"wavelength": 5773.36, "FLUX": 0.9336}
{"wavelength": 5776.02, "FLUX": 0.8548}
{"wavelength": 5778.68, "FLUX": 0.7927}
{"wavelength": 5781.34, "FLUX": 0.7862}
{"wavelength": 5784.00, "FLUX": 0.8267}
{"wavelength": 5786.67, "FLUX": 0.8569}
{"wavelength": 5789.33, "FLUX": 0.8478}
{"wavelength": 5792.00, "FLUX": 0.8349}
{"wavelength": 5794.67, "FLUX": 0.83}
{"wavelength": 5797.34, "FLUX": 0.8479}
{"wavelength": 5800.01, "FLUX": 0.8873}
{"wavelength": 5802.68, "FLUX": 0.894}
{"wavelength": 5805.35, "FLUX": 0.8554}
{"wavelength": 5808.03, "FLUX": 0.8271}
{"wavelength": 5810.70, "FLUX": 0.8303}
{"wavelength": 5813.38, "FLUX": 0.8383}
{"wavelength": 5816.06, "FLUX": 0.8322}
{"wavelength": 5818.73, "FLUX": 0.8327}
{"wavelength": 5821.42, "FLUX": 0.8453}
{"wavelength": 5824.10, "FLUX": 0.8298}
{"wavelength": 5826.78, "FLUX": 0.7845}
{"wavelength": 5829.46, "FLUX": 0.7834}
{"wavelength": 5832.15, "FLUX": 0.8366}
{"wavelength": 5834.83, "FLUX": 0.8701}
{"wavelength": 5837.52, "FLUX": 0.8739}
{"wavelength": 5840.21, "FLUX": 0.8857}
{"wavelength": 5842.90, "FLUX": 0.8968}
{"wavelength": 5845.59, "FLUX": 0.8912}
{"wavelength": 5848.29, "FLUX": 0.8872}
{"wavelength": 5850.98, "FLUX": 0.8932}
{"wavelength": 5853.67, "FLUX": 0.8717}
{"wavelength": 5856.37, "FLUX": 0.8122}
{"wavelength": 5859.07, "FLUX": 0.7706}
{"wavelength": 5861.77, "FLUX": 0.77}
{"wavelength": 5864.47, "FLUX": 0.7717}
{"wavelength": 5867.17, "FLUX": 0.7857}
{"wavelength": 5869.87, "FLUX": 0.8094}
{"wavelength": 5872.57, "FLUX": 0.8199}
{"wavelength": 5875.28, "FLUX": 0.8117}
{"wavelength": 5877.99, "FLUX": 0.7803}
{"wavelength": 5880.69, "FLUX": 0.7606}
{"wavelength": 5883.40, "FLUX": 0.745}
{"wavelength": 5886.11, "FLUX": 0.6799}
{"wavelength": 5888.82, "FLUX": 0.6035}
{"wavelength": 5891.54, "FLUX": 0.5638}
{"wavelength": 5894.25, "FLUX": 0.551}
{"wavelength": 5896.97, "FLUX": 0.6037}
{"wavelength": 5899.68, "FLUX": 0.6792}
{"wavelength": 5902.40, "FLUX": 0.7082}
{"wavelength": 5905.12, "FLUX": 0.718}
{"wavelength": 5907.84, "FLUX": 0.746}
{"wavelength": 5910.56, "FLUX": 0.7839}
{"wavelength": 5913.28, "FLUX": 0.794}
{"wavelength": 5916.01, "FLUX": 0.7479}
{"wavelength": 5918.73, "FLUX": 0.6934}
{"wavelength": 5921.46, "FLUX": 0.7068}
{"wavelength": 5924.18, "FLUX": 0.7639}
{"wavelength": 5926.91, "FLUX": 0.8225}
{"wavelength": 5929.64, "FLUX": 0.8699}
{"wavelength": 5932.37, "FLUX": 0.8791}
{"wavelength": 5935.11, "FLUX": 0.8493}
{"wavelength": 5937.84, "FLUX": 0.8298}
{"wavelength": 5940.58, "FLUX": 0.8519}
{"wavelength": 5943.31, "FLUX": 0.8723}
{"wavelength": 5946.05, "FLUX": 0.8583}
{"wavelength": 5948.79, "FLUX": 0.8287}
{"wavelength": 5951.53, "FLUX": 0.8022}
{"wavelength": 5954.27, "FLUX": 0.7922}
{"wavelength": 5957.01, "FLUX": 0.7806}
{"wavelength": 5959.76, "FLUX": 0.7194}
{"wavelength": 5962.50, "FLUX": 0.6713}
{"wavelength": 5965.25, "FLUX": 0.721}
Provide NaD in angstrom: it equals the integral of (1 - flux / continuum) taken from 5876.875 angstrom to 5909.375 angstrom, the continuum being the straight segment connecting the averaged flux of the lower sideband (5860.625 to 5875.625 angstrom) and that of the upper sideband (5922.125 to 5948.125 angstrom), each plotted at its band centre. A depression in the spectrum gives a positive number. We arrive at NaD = 5.3 angstrom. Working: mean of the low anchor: 0.794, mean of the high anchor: 0.84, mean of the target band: 0.678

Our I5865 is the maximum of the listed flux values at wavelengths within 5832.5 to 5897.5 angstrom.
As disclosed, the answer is 0.8968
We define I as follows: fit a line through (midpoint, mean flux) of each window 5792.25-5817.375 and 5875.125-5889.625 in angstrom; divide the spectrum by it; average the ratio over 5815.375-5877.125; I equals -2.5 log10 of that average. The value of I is -0.066 mag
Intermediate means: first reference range 0.848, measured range 0.833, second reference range 0.728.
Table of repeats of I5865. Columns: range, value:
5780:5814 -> 0.894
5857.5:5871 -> 0.8094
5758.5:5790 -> 0.9586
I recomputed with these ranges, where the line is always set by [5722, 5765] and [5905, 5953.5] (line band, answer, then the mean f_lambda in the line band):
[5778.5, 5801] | 0.030 mag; 0.836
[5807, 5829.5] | 0.029 mag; 0.825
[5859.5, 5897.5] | 0.144 mag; 0.722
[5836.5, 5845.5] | -0.061 mag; 0.887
